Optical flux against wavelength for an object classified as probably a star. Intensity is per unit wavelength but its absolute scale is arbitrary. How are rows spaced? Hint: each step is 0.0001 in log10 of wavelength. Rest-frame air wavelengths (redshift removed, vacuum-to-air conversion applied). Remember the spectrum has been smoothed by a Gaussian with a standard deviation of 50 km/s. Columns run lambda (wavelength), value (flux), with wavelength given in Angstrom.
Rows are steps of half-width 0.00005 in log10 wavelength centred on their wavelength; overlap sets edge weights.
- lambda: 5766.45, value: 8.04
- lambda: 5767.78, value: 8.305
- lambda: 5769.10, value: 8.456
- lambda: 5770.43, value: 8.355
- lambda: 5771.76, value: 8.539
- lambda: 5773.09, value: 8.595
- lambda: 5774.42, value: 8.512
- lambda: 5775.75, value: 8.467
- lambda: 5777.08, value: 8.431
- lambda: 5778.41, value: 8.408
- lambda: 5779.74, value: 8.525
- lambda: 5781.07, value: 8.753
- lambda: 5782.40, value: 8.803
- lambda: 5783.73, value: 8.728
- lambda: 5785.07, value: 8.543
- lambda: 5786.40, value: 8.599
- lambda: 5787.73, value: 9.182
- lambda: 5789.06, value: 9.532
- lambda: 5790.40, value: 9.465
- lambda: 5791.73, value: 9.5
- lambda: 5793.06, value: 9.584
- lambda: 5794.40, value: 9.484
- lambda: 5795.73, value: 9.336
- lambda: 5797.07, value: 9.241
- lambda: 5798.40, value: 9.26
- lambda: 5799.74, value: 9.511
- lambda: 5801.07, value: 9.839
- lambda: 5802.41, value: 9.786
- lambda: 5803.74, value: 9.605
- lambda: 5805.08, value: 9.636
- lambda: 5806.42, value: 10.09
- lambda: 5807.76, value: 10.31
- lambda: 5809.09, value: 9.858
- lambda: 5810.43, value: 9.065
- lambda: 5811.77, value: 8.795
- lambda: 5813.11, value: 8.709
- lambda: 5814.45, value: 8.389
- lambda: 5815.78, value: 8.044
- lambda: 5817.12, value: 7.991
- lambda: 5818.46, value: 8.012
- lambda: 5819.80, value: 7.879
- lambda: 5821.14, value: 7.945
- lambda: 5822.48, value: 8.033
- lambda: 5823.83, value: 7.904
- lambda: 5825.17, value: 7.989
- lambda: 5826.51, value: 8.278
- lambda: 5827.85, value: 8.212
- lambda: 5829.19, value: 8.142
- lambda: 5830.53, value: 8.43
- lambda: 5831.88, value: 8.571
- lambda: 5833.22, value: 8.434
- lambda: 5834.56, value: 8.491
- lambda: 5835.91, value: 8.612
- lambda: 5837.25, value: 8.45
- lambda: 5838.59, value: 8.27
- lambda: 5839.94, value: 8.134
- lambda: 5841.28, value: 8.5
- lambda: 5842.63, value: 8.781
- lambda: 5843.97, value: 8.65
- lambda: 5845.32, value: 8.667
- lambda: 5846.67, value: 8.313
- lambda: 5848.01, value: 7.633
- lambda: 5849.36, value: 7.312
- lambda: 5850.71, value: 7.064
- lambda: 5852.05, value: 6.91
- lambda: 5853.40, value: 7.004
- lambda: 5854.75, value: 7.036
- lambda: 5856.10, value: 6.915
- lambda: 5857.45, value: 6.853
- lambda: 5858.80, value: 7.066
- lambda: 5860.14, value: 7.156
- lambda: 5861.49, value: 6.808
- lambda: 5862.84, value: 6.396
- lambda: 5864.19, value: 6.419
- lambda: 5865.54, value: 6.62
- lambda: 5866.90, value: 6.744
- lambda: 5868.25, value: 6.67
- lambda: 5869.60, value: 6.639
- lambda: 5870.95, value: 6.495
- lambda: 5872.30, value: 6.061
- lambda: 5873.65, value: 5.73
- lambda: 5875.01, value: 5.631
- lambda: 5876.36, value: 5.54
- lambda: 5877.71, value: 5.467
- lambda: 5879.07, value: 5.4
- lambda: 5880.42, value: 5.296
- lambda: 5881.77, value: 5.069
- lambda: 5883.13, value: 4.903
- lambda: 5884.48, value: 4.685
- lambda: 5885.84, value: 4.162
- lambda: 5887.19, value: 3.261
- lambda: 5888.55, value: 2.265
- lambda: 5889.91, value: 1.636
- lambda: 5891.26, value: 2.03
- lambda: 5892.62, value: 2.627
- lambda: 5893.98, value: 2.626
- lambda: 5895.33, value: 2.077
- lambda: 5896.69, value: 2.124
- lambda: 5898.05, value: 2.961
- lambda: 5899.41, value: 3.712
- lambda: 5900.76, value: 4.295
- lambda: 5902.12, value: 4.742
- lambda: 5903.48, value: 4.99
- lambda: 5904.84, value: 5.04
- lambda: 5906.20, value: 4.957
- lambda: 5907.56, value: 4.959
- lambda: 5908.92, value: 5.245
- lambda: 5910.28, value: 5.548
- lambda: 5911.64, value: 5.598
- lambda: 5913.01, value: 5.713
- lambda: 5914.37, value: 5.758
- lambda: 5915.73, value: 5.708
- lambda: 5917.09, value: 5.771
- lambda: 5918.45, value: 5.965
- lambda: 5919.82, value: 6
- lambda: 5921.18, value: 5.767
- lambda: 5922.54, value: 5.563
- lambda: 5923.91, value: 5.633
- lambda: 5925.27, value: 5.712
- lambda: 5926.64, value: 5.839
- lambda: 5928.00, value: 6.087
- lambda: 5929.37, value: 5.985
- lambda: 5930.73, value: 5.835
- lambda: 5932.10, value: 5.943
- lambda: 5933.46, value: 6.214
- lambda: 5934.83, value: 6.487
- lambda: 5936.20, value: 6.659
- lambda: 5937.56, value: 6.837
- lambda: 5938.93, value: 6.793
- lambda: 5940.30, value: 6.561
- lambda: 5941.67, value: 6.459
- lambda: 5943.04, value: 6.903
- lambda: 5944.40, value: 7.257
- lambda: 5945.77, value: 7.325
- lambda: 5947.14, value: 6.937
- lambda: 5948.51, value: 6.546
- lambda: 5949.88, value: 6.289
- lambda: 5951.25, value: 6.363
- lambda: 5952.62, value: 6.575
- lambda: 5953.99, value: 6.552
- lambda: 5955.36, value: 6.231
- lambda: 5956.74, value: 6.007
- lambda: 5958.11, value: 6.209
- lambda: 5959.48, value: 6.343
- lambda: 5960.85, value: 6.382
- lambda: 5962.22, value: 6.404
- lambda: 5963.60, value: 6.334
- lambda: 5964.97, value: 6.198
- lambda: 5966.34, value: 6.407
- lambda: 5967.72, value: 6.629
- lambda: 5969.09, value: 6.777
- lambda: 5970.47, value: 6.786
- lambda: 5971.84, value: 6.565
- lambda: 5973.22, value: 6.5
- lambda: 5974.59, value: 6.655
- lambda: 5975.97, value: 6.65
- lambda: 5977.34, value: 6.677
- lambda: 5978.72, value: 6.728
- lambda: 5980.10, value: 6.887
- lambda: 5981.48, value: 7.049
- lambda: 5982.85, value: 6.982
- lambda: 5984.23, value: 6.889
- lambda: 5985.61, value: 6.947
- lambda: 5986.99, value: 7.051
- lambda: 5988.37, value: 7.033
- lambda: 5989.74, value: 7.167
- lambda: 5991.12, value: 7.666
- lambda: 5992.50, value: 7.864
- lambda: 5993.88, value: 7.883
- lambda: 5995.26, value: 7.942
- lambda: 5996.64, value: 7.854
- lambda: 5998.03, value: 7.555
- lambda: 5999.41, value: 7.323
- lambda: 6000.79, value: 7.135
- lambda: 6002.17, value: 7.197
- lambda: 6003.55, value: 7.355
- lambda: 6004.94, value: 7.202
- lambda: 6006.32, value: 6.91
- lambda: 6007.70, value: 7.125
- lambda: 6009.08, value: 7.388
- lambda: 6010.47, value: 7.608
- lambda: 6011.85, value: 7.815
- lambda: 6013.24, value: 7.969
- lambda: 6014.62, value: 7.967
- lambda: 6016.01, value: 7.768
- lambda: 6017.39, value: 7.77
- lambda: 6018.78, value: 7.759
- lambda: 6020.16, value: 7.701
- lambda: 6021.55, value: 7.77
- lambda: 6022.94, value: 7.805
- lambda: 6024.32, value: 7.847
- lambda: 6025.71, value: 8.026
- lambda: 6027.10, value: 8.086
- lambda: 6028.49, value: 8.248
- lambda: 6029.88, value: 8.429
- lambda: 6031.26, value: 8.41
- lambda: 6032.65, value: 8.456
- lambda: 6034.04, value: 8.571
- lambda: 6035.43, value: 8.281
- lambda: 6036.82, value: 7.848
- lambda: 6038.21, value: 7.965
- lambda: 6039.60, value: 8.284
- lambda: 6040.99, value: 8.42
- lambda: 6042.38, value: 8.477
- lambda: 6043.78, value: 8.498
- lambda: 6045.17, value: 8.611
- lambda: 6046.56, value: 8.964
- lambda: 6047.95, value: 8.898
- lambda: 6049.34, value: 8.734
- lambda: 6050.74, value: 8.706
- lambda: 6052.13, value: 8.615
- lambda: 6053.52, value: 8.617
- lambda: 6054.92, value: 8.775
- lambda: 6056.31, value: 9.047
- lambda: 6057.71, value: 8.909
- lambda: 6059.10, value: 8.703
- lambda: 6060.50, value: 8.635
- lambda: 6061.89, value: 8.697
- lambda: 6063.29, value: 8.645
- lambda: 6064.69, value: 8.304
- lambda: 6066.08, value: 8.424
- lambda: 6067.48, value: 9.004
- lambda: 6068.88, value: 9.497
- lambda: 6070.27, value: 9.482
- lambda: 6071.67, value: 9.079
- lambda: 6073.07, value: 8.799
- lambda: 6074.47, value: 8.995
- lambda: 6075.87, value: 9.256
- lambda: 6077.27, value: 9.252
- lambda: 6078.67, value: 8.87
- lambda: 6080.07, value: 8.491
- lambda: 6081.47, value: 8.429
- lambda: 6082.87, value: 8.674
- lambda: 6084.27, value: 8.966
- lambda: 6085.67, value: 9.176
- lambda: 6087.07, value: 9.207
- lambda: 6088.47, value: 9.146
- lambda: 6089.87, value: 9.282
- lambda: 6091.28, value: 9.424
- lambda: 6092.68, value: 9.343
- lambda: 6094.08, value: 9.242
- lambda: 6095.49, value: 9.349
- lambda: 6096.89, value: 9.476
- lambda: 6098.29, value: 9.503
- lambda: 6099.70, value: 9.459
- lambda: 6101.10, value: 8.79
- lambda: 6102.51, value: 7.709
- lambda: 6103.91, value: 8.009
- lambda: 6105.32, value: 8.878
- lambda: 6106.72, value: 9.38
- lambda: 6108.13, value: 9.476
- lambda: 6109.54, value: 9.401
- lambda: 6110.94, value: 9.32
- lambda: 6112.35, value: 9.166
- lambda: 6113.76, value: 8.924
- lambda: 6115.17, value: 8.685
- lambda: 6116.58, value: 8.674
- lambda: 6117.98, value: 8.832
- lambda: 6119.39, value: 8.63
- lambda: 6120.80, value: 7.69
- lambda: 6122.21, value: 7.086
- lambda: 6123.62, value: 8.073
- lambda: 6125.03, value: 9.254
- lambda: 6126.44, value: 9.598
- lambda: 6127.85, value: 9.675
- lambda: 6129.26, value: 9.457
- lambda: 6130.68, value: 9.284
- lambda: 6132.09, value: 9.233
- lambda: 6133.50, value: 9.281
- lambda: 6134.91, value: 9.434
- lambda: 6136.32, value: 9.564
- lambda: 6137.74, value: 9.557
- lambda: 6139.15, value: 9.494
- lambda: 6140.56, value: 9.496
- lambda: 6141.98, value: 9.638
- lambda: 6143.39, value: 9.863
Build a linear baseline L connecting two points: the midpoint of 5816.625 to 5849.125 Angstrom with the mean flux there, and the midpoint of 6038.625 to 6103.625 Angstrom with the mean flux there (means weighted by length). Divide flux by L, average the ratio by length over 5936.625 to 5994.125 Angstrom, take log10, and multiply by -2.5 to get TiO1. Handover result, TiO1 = 0.265 mag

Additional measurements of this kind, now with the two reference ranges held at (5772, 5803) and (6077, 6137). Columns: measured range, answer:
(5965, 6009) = 0.26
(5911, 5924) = 0.49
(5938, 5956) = 0.33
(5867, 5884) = 0.49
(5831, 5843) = 0.07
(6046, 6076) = 0.02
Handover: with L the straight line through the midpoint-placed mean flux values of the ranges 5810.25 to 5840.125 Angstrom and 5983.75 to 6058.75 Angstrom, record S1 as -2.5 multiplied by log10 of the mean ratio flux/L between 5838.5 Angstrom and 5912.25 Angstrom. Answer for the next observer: 0.41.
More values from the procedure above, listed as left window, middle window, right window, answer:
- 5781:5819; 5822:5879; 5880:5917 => -0.12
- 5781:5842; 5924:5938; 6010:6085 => 0.37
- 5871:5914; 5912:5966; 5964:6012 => -0.11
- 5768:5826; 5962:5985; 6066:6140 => 0.32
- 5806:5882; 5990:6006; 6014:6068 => 0.09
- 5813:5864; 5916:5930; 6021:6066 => 0.36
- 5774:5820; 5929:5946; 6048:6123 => 0.34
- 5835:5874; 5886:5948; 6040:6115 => 0.45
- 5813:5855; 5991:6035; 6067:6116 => 0.13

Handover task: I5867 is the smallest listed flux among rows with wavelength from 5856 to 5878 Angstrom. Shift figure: 5.467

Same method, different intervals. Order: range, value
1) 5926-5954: 5.835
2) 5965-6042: 6.407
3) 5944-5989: 6.007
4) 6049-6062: 8.615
